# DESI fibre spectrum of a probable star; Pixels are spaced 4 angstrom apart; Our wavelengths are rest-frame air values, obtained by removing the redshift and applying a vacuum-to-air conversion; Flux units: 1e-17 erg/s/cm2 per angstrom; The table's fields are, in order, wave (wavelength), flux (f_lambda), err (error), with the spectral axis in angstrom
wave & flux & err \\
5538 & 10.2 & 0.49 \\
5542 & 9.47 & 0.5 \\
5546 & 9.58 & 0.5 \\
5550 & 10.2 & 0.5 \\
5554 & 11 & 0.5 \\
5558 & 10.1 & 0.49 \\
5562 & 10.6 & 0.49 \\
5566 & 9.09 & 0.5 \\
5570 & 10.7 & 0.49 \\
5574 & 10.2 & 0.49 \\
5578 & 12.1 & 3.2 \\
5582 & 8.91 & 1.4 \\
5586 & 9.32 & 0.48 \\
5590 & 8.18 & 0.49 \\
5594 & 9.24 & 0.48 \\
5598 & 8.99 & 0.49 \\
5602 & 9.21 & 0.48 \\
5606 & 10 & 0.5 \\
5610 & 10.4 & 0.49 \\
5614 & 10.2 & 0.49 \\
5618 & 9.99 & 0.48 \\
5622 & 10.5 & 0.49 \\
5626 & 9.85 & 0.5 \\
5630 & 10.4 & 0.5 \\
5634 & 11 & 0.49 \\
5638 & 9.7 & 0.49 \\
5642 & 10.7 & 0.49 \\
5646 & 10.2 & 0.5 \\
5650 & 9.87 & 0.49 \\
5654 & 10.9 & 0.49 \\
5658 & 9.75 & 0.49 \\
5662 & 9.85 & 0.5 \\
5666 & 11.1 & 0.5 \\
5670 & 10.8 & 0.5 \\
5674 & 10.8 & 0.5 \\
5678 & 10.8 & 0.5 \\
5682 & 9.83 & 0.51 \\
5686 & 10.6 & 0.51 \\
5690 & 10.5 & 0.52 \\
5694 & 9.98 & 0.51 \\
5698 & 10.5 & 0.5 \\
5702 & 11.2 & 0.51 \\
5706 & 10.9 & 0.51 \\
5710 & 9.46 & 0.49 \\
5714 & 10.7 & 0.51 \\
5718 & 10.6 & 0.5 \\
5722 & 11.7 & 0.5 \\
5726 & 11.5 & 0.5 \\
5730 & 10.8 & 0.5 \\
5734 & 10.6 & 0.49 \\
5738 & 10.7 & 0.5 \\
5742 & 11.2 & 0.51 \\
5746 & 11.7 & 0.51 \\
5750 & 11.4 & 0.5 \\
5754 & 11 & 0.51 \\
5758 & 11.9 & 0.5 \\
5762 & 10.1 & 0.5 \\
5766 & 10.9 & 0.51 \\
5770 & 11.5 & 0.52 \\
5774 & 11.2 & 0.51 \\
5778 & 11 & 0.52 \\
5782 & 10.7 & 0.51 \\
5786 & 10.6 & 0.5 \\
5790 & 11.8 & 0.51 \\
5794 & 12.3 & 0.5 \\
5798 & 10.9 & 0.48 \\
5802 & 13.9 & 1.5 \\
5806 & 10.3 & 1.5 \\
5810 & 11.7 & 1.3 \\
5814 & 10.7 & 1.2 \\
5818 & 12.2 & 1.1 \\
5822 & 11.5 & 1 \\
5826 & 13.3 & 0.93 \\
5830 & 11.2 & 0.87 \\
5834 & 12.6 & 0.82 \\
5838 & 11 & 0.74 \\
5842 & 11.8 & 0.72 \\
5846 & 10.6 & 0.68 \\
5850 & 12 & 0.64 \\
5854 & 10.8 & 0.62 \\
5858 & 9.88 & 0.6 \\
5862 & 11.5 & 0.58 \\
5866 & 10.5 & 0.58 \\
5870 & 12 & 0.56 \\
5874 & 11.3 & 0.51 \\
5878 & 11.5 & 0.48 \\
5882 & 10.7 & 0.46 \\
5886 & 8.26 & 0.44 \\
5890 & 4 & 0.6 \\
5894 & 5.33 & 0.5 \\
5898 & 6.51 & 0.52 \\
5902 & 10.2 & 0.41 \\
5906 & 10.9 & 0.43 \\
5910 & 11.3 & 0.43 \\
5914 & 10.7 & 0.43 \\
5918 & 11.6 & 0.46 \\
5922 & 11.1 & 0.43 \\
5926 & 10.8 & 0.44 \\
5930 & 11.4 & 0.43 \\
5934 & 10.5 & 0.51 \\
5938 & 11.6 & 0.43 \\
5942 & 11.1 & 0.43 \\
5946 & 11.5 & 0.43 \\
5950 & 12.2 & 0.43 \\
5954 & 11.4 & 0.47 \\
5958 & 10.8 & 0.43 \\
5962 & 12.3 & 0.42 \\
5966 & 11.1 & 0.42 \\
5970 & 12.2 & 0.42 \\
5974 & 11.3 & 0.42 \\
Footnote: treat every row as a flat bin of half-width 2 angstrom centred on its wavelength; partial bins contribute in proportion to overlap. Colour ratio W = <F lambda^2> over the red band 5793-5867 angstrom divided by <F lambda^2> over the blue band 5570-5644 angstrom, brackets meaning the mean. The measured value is 1.25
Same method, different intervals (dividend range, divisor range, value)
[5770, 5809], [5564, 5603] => 1.28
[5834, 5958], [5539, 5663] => 1.16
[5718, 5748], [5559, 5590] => 1.18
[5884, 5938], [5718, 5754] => 0.91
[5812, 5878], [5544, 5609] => 1.28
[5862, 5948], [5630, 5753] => 1.03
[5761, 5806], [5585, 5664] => 1.21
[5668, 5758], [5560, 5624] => 1.15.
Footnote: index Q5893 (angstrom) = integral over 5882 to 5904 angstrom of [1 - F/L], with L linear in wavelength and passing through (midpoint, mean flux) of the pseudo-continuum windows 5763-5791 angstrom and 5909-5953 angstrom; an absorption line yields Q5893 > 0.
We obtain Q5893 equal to 7.8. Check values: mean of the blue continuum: 11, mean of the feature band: 7.21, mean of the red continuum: 11.3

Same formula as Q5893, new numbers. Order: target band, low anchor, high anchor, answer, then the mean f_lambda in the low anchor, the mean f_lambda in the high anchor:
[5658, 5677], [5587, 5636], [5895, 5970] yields -1.0 angstrom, 9.82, 10.9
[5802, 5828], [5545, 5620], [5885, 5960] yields -4.6 angstrom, 9.9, 10.1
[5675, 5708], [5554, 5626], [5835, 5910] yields -2.0 angstrom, 9.9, 10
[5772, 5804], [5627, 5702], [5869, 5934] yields -4.5 angstrom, 10.4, 9.84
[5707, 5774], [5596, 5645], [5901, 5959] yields -3.1 angstrom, 10.1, 11.2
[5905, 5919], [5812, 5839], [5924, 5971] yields 0.5 angstrom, 11.8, 11.4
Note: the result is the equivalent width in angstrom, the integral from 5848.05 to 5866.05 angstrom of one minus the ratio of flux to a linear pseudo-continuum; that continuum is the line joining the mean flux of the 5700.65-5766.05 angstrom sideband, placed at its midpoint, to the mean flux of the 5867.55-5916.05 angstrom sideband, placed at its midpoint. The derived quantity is -2.3 angstrom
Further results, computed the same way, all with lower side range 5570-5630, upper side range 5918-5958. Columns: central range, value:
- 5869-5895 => 4.70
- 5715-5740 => -1.42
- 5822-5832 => -1.20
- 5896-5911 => 2.04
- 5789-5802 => -1.61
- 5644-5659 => -0.22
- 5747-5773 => -1.57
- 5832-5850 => -1.14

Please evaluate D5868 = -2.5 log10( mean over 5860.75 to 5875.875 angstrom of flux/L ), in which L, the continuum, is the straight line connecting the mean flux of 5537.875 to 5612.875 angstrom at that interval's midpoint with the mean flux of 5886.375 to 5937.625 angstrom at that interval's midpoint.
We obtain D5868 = -0.18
